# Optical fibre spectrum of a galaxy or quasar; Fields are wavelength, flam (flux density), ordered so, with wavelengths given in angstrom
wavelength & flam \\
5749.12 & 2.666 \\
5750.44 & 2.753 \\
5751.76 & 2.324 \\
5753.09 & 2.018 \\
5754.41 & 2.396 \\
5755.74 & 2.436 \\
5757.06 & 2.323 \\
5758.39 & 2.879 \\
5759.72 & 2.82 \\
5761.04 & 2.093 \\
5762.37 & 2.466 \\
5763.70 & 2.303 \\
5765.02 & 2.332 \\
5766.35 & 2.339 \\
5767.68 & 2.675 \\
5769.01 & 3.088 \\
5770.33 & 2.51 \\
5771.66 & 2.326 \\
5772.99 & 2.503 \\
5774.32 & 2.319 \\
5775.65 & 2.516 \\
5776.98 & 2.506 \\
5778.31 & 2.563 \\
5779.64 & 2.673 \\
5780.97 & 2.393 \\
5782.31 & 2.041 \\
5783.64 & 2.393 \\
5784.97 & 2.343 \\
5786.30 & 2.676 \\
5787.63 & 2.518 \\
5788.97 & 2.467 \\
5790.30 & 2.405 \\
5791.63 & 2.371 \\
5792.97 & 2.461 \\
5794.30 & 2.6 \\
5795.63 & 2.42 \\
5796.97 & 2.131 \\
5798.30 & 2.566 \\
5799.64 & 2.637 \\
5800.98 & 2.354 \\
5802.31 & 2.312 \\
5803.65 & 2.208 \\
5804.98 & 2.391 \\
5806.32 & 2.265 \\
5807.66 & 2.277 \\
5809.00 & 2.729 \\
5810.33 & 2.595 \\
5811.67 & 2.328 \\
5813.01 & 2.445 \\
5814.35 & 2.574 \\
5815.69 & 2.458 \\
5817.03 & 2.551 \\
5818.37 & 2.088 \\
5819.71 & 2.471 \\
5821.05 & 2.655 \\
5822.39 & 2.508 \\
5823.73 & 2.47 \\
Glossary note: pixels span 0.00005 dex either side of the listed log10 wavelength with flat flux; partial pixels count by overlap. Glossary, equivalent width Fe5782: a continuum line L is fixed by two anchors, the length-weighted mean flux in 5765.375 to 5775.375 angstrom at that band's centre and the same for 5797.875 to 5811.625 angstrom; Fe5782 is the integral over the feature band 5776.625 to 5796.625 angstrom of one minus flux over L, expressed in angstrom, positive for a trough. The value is 0.3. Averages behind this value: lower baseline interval 2.53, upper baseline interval 2.43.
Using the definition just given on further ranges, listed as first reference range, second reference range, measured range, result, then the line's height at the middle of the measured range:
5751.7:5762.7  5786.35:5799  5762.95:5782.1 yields -0.5 angstrom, 2.43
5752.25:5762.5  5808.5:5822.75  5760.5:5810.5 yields 0.3 angstrom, 2.45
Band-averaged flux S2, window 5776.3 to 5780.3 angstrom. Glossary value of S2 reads 2.58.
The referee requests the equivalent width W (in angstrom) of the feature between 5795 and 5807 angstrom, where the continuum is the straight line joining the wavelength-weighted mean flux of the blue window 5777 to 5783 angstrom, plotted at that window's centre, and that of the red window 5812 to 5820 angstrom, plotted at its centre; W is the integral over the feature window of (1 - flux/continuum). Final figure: 0.3 angstrom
